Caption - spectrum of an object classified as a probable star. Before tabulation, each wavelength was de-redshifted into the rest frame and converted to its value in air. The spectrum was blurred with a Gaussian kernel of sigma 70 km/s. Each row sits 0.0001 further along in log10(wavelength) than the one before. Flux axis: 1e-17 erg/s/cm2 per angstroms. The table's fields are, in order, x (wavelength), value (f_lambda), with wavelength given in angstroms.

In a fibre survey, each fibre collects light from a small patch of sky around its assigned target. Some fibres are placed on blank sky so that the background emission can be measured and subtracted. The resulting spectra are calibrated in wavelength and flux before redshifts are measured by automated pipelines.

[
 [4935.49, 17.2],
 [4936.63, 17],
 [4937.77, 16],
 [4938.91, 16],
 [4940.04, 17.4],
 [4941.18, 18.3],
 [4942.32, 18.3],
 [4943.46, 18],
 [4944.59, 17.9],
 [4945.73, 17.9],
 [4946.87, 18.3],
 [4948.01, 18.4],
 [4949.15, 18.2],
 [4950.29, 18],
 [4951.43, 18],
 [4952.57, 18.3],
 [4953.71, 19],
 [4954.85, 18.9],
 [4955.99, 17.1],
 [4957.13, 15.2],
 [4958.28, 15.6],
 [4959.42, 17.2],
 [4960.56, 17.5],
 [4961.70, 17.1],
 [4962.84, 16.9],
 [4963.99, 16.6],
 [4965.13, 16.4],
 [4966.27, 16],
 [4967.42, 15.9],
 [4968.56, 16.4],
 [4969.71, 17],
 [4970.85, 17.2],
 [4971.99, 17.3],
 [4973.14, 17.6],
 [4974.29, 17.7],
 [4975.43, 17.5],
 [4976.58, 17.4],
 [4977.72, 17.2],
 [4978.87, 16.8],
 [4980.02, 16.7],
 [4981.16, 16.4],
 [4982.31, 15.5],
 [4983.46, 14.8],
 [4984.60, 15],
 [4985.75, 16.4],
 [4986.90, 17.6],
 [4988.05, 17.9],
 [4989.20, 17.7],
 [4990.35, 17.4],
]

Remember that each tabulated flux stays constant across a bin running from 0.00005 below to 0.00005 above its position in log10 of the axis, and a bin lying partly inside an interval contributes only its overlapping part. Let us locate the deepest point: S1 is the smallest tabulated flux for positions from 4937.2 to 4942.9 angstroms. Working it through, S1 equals 16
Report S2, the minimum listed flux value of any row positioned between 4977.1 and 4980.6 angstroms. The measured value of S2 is 16.7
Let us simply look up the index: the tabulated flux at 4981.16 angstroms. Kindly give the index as 16.4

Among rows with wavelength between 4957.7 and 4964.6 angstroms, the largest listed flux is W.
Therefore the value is 17.5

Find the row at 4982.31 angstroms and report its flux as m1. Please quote 15.5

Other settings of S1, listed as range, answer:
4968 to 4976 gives 16.4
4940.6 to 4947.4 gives 17.9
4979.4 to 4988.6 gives 14.8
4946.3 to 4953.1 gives 18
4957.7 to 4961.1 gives 15.6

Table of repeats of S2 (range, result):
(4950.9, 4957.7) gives 15.2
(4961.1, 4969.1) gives 15.9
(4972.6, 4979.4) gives 16.8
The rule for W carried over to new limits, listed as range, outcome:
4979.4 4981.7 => 16.7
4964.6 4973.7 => 17.6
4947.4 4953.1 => 18.4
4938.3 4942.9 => 18.3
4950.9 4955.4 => 19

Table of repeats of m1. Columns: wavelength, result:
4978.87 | 16.8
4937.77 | 16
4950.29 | 18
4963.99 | 16.6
